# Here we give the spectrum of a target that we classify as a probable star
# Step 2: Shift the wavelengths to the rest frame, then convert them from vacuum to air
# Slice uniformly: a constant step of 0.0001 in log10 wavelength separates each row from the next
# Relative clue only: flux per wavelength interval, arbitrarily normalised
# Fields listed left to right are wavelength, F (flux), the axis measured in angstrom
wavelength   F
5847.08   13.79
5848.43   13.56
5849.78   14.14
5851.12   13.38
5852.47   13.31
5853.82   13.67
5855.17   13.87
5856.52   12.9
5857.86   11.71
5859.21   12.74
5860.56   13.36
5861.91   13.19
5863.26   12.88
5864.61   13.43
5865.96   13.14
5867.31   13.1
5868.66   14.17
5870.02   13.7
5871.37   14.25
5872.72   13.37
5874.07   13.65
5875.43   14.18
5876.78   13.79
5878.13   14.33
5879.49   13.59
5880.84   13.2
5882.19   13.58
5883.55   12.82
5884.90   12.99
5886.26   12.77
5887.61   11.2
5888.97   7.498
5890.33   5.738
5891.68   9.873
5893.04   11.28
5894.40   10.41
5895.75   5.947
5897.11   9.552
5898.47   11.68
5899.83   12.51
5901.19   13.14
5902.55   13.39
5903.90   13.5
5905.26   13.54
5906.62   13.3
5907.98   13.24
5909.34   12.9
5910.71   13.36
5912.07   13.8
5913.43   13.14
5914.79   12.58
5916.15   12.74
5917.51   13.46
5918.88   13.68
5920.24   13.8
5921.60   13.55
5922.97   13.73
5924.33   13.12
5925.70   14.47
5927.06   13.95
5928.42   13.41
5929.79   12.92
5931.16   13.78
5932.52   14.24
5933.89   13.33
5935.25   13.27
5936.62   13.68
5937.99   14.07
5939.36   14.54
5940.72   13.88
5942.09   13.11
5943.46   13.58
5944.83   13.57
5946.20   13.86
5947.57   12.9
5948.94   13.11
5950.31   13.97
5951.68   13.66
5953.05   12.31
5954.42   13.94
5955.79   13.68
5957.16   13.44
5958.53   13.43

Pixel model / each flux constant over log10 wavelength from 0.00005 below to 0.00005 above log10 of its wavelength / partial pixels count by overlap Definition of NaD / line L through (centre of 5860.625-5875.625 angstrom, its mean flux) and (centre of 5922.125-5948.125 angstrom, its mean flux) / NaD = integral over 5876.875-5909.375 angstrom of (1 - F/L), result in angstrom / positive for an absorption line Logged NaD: 4.32 angstrom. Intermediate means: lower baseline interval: 13.5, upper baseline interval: 13.7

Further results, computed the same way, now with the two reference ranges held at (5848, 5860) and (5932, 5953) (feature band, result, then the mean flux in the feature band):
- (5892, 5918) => 2.3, 12.2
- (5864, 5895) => 2.1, 12.4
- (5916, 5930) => -0.1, 13.6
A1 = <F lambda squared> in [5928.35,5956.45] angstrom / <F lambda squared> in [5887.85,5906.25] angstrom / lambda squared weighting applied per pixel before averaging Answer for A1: 1.29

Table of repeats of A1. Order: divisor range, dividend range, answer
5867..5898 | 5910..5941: 1.16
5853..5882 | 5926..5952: 1.04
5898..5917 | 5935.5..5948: 1.06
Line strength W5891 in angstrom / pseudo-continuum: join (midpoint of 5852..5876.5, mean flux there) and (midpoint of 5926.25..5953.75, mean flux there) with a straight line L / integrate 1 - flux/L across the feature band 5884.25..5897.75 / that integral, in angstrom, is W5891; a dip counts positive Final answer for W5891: 3.7 angstrom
